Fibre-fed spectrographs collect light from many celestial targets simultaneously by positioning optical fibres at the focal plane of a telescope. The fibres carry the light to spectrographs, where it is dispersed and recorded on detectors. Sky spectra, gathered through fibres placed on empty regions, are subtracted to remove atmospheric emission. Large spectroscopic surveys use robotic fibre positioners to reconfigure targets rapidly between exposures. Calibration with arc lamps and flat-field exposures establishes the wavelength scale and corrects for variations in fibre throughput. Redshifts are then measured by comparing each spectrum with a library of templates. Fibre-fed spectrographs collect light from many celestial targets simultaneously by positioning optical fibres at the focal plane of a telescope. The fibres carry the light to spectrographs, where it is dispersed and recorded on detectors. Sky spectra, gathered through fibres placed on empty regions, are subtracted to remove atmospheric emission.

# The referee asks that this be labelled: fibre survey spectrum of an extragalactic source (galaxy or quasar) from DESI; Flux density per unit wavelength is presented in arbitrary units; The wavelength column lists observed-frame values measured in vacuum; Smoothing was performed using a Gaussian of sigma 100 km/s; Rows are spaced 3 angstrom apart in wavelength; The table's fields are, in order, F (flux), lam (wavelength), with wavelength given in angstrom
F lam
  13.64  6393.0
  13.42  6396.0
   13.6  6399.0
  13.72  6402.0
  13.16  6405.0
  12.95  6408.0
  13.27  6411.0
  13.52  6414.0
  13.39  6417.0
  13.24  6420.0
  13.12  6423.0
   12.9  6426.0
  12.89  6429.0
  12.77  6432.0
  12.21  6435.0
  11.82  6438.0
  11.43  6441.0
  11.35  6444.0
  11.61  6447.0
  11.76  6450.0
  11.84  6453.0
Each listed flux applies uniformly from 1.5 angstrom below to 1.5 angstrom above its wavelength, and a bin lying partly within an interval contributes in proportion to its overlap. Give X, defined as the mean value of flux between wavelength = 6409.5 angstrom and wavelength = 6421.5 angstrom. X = 13.4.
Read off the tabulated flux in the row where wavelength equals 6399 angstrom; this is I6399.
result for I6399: 13.6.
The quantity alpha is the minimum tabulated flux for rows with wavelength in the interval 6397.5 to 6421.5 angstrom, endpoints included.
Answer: 12.95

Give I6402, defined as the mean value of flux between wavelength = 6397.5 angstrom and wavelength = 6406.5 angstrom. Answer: 13.5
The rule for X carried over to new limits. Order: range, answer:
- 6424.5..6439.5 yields 12.5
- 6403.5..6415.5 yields 13.2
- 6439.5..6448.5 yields 11.5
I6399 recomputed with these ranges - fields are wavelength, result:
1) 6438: 11.82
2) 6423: 13.12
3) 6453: 11.84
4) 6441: 11.43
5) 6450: 11.76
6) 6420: 13.24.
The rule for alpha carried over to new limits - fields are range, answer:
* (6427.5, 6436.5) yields 12.21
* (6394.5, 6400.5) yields 13.42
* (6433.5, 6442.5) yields 11.43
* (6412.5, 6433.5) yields 12.77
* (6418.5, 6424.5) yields 13.12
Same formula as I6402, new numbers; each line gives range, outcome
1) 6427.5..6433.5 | 12.8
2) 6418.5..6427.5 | 13.1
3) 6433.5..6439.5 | 12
